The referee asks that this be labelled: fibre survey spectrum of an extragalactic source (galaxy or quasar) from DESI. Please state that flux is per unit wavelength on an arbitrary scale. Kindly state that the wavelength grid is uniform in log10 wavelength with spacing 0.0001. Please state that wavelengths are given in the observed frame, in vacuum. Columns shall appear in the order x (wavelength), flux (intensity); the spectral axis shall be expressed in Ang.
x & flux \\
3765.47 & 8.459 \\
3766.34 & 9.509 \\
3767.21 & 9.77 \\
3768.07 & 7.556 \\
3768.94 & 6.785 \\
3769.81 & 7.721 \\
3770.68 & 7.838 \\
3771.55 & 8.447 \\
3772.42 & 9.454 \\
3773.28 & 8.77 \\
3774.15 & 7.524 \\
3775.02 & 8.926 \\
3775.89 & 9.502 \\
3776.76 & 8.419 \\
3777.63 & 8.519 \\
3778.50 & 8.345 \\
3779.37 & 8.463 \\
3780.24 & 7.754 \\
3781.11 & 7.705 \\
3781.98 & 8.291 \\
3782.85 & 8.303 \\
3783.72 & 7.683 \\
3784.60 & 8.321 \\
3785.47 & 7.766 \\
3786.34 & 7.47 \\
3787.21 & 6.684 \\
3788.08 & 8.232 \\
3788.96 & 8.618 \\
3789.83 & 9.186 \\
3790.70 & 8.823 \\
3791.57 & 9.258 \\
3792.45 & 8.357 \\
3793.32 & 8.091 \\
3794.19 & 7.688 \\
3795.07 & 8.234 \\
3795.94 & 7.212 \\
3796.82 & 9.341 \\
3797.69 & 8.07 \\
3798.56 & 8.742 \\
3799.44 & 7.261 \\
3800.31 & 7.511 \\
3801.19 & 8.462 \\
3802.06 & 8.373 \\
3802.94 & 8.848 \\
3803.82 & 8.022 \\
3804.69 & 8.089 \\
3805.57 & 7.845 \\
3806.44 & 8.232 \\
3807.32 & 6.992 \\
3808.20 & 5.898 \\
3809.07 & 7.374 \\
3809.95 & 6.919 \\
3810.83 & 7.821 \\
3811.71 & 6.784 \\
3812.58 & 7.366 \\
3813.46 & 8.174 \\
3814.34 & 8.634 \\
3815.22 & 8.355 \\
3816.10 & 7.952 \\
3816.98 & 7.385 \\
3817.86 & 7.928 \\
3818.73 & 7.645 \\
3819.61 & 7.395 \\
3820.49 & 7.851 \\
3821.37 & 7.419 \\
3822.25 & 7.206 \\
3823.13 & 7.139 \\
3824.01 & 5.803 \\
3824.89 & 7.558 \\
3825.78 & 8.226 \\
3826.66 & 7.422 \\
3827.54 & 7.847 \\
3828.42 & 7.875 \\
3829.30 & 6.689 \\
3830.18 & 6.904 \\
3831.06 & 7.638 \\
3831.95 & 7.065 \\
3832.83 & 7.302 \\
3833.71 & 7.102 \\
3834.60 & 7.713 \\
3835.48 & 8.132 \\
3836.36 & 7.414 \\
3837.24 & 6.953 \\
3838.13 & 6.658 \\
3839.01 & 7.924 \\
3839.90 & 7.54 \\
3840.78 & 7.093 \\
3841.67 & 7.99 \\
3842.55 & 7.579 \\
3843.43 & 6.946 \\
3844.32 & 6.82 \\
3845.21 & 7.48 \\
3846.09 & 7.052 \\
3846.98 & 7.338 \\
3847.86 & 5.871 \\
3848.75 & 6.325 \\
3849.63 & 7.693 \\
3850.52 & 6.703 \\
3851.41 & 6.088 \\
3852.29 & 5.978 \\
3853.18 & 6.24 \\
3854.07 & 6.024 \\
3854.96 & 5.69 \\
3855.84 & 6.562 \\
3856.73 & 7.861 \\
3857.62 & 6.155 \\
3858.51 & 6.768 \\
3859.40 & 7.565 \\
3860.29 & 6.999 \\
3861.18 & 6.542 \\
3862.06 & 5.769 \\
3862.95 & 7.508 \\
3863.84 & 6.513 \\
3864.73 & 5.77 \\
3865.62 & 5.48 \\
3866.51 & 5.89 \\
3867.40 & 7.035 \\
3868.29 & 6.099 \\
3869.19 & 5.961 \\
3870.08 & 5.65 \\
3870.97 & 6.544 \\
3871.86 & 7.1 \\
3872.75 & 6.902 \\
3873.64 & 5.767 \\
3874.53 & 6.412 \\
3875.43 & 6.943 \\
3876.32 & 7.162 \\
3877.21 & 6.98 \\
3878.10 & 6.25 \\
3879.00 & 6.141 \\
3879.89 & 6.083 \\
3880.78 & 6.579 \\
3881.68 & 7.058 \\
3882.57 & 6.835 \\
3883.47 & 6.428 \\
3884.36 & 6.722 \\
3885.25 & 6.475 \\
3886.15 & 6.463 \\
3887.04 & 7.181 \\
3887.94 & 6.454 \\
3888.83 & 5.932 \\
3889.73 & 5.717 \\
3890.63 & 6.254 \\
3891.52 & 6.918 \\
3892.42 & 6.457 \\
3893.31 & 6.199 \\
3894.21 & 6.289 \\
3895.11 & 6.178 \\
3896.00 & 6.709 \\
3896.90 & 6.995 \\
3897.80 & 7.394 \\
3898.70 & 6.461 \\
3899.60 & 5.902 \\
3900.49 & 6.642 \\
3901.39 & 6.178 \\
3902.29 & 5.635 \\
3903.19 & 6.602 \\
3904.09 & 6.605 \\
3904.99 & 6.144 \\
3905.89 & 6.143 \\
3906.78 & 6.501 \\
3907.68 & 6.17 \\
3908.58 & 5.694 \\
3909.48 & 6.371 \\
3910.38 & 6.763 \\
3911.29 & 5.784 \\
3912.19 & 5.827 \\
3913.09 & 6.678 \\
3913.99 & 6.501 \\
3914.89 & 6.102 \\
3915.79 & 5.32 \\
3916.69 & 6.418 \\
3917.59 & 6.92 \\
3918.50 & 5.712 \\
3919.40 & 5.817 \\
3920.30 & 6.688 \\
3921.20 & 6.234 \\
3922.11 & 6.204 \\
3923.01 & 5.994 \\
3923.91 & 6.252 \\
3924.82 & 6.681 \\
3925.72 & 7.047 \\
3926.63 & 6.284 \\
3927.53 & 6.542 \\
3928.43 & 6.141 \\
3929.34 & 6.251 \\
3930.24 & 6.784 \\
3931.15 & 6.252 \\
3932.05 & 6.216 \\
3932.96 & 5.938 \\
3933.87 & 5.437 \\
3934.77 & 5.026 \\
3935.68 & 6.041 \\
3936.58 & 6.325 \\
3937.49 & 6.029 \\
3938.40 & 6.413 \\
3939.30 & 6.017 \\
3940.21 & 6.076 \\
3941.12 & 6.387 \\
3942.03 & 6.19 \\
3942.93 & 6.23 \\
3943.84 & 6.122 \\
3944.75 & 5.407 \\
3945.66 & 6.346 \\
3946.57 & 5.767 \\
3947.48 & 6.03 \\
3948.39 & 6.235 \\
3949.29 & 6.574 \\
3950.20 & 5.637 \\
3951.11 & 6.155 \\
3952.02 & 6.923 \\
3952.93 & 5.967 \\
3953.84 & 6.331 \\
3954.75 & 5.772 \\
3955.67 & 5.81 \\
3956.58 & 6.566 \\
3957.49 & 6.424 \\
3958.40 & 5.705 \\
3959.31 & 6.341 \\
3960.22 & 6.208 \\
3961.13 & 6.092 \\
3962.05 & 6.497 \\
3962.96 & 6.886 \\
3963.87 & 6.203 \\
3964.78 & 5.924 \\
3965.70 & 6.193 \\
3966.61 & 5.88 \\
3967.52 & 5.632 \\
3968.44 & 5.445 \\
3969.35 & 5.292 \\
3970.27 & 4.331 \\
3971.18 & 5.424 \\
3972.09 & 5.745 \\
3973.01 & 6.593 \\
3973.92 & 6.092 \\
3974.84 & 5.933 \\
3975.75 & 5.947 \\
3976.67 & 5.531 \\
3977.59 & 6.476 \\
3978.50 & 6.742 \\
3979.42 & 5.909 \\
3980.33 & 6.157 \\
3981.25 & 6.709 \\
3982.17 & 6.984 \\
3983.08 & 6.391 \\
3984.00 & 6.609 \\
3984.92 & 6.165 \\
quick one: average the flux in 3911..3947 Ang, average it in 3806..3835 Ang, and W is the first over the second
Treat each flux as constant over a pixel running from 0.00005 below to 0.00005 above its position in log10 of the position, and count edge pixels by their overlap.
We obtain 0.83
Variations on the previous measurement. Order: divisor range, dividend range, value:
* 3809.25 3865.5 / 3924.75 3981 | 0.85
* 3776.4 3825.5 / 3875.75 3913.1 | 0.81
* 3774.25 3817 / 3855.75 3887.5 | 0.82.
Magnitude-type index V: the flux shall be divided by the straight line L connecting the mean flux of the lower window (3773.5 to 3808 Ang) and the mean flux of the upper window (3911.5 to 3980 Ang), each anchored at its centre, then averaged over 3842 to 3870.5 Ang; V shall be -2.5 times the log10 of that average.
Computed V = 0.12 mag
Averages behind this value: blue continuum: 8.17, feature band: 6.57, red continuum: 6.11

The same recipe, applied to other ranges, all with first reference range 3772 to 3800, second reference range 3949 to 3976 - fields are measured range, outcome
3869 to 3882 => 0.10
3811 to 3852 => 0.05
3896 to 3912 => 0.07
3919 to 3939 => 0.04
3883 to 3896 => 0.09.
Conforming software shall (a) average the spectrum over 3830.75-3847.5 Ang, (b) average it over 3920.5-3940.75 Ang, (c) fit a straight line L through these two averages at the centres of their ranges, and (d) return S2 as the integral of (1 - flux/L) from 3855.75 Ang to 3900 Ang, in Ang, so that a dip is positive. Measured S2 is 2.2 Ang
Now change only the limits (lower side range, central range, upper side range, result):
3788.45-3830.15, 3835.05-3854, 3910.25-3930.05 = 0.8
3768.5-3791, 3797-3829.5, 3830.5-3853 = -0.2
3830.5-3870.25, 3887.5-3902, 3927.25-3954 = 0.1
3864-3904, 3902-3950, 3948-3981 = 0.4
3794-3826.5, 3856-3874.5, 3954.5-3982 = 1.7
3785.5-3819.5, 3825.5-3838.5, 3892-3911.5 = 0.1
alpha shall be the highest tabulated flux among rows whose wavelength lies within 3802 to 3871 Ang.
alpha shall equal 8.848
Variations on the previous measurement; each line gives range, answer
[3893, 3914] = 7.394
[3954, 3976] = 6.886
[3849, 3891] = 7.861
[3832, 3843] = 8.132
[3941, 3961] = 6.923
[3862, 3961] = 7.508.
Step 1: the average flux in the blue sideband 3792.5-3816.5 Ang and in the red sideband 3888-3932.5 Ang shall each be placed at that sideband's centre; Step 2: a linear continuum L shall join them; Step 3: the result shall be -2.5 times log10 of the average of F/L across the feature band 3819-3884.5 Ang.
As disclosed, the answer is 0.049 mag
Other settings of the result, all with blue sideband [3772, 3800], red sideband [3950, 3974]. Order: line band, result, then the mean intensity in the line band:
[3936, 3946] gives 0.024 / 6.14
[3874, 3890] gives 0.078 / 6.55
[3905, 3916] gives 0.084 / 6.17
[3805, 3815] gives 0.068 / 7.48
